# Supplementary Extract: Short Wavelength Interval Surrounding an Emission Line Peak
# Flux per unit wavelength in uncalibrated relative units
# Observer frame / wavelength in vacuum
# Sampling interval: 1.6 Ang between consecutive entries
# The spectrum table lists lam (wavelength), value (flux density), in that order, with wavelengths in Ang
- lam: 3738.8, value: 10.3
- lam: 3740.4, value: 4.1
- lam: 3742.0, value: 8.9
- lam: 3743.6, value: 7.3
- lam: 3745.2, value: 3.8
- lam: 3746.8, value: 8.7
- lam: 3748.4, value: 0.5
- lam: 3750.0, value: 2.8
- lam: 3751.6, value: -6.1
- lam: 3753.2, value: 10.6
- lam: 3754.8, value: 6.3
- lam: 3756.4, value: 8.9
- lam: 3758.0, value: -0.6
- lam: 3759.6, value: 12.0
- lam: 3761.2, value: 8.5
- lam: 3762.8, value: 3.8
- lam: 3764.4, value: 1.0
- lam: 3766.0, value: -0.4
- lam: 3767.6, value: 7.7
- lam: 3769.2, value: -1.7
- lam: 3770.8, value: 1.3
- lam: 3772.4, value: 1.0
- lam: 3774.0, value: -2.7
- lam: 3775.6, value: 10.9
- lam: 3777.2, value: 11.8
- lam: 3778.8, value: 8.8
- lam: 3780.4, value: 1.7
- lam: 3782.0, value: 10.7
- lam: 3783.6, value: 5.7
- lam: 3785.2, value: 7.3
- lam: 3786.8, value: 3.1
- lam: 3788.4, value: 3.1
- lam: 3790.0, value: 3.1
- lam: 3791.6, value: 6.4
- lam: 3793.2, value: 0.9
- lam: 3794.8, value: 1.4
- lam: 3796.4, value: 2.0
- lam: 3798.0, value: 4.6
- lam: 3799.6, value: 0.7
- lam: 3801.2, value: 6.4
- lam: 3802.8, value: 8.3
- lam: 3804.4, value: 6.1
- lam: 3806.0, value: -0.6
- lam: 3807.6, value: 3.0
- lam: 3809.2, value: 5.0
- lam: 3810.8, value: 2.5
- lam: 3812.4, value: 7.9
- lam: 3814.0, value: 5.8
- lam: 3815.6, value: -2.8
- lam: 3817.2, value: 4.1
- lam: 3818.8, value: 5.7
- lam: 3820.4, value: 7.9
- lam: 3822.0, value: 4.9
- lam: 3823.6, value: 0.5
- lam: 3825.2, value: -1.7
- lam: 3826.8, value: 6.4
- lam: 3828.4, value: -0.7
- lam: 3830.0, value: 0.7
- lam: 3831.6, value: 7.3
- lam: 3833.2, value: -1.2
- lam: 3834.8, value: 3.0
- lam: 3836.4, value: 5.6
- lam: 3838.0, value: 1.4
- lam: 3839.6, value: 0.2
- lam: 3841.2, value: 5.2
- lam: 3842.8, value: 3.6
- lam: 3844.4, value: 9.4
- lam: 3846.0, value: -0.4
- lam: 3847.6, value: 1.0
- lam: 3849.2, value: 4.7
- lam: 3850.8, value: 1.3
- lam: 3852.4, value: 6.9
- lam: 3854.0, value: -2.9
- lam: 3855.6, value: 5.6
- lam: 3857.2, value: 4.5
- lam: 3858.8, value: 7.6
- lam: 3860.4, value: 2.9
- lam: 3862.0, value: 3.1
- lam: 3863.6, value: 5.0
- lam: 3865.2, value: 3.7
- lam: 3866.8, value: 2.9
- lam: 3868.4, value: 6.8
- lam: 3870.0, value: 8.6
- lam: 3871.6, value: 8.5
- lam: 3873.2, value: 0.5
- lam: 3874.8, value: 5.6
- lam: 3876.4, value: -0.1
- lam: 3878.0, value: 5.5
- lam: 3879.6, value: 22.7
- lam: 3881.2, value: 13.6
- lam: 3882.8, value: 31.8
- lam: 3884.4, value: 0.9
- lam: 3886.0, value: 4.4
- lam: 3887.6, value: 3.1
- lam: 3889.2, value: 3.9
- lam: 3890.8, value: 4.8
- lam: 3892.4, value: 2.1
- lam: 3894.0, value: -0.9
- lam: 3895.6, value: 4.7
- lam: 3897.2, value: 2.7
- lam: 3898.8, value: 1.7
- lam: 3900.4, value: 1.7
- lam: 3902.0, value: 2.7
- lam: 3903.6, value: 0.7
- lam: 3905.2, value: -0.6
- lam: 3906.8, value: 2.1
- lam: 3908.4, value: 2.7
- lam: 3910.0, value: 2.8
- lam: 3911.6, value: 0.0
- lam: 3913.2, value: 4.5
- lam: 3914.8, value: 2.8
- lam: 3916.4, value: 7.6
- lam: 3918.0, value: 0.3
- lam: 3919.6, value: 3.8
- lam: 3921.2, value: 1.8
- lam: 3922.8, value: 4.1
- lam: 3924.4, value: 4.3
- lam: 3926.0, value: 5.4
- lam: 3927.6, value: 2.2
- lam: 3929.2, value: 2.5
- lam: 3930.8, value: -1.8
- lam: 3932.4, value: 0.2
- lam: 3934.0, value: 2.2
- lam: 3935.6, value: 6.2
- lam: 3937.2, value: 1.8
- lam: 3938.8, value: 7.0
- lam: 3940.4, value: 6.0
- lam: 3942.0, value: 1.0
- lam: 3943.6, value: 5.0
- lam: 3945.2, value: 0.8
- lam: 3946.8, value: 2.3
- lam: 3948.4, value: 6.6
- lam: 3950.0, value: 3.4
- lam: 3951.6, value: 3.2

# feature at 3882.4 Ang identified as [O II] 3727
